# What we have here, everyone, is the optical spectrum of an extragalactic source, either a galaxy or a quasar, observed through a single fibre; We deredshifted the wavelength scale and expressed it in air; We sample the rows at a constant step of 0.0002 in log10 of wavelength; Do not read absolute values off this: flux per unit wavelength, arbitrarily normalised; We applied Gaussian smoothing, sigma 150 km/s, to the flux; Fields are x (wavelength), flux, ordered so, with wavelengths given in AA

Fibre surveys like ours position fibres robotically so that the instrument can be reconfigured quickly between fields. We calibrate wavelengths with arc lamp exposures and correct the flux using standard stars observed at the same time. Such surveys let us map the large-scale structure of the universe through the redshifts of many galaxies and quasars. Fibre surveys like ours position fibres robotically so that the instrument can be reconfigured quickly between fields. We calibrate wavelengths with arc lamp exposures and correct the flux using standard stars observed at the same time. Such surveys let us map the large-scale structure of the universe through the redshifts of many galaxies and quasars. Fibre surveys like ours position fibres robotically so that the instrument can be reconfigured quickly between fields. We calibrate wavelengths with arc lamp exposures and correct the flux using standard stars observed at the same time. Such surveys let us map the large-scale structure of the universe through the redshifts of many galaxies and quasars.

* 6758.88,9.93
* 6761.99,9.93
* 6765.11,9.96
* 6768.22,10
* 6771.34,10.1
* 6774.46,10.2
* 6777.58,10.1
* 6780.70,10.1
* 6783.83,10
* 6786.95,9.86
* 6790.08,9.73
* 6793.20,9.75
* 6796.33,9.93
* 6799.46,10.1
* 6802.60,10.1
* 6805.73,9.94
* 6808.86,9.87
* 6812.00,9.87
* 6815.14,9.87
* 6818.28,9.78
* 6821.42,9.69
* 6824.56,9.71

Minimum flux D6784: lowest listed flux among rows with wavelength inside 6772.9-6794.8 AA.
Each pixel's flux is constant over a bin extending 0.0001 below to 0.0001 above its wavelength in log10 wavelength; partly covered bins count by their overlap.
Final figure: 9.73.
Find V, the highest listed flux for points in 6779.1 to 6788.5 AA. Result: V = 10.1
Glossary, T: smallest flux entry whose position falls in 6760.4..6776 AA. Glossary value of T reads 9.93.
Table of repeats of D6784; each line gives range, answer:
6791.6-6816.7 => 9.75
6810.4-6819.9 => 9.78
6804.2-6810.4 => 9.87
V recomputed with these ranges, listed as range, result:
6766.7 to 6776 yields 10.2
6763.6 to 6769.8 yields 10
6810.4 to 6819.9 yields 9.87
